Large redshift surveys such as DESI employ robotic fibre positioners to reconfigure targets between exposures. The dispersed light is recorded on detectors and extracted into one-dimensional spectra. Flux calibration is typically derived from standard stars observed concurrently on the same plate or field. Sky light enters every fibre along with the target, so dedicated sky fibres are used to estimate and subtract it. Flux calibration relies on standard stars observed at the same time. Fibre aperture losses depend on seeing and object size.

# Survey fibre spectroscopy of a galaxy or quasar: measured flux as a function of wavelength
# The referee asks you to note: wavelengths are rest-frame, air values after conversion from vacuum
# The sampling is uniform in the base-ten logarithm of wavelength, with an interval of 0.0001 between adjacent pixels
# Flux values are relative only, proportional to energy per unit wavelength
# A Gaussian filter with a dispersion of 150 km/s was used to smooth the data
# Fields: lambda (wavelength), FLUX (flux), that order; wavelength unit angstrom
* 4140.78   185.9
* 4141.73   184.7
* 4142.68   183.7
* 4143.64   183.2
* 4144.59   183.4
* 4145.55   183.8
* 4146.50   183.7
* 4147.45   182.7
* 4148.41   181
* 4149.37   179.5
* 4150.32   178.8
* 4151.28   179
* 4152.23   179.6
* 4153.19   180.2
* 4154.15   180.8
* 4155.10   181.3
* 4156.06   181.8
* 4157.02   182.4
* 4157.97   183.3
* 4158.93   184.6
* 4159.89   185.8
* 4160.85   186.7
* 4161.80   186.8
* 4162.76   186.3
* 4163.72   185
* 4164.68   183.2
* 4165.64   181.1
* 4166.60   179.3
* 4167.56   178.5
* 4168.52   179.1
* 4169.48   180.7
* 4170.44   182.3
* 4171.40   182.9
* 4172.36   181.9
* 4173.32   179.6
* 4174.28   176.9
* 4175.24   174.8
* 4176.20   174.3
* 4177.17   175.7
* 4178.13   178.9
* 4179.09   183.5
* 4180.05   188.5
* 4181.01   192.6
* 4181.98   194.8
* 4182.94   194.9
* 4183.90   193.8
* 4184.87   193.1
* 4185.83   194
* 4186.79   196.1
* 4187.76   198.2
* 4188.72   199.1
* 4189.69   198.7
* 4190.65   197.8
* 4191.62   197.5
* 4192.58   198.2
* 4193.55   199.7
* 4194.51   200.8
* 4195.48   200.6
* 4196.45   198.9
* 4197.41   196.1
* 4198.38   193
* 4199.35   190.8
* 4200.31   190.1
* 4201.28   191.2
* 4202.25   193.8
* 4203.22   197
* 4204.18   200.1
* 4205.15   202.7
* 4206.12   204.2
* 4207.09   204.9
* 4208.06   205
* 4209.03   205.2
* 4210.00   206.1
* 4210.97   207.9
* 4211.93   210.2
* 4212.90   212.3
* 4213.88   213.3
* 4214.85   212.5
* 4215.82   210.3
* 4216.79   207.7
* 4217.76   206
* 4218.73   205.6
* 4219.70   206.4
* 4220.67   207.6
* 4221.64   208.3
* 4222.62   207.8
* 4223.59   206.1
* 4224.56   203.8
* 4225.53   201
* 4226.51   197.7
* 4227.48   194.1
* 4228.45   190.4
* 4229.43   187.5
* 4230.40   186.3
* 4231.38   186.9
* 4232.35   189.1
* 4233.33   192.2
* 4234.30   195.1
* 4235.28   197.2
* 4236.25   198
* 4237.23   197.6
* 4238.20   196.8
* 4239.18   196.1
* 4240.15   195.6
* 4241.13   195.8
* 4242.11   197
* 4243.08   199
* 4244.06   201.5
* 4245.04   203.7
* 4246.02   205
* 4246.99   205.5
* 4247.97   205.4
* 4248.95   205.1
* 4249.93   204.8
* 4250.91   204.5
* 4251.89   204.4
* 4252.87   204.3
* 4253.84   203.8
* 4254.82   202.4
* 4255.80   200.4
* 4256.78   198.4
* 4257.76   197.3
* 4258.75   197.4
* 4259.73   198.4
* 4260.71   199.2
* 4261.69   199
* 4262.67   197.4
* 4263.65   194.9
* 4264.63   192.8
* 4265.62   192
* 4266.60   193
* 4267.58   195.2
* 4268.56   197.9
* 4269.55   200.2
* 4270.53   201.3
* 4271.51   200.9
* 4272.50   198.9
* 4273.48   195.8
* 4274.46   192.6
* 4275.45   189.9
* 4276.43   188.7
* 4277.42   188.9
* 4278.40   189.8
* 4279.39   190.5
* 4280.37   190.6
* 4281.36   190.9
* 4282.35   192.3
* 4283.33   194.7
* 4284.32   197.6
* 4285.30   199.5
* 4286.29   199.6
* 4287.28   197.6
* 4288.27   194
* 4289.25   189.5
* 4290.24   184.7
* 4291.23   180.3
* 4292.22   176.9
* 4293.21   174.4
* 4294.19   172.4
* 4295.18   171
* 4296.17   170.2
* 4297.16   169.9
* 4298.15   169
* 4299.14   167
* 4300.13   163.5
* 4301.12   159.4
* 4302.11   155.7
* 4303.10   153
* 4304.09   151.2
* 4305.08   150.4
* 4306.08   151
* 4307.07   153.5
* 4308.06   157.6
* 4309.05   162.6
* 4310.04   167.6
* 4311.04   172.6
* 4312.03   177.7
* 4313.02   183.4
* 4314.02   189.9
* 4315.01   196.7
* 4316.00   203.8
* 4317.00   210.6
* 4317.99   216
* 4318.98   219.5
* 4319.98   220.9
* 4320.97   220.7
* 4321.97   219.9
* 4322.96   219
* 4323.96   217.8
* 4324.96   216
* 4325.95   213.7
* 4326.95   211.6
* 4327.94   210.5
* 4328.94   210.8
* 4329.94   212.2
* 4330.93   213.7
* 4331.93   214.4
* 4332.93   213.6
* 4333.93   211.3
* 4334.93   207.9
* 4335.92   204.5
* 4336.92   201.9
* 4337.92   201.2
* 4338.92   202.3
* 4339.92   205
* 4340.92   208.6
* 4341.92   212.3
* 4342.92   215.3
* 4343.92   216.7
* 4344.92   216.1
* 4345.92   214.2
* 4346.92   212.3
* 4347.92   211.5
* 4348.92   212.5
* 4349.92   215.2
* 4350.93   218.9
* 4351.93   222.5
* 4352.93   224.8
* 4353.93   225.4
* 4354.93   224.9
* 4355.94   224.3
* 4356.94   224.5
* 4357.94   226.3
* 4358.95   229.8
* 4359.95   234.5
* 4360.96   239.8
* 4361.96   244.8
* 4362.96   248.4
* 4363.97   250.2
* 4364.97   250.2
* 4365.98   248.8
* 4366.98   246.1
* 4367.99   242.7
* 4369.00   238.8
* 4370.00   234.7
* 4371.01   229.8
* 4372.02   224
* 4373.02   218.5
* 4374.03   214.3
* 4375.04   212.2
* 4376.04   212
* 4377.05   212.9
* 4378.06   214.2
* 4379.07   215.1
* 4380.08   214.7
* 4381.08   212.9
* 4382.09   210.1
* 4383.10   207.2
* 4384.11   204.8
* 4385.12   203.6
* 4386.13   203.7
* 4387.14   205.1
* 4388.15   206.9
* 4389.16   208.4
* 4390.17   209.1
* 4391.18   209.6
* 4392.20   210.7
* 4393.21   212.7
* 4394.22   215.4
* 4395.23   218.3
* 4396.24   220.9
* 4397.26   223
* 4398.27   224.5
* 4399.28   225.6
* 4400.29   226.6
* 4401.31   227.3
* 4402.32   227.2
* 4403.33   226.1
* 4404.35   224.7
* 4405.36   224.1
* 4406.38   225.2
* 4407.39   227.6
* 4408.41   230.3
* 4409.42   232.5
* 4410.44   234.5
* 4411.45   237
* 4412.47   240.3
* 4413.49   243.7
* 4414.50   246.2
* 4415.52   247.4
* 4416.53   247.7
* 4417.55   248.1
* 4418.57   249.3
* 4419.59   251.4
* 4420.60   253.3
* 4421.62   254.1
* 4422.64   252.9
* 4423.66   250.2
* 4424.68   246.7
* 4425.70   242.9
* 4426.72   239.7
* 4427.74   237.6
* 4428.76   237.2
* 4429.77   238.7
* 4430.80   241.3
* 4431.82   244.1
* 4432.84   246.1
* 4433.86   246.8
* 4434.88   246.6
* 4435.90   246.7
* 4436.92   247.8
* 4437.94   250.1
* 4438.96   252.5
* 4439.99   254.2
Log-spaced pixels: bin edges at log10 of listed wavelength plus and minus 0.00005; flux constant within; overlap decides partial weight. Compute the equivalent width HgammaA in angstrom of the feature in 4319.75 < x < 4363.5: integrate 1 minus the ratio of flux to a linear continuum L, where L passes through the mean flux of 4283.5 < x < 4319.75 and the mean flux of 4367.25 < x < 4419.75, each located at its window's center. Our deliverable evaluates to -4.3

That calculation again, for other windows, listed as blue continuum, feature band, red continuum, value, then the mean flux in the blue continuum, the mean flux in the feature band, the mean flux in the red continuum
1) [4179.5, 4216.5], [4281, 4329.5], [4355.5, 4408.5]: 6.0 angstrom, 200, 187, 223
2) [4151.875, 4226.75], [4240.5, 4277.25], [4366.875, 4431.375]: 1.1 angstrom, 194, 199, 228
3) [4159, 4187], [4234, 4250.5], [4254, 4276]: -0.5 angstrom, 184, 200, 197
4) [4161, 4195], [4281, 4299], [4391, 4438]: 2.3 angstrom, 188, 184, 236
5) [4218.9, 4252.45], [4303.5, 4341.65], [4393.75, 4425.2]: 3.4 angstrom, 199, 198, 236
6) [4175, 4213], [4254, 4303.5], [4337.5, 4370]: 5.4 angstrom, 196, 188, 226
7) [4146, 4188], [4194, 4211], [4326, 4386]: -0.8 angstrom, 184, 199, 220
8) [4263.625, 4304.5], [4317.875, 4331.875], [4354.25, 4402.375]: -1.0 angstrom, 185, 216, 223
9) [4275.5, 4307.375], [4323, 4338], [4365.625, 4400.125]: -1.3 angstrom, 178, 211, 218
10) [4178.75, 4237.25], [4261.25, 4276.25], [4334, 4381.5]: 0.9 angstrom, 199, 196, 222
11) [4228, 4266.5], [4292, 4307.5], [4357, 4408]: 3.3 angstrom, 198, 163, 223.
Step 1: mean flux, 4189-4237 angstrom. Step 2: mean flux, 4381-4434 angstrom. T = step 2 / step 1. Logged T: 1.15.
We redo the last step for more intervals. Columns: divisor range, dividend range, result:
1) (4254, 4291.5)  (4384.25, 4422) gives 1.17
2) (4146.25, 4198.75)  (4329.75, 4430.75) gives 1.21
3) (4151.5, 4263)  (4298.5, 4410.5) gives 1.08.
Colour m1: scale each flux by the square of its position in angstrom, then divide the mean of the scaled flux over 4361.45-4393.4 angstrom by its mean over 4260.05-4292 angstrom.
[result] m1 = 1.2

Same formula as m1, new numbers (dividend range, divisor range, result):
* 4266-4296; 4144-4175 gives 1.11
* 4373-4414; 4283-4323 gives 1.25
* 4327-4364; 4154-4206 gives 1.25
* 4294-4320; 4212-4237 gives 0.90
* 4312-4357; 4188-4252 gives 1.12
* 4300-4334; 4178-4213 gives 1.03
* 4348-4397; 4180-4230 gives 1.20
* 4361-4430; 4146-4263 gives 1.29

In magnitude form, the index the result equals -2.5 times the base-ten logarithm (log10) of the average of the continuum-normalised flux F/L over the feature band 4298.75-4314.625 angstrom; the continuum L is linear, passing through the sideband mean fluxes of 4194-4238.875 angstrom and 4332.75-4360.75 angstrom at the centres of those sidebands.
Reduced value 0.28 mag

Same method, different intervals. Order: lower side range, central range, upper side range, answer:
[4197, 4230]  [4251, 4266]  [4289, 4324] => -0.040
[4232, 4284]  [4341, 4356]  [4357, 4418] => 0.000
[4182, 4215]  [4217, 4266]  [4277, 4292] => -0.020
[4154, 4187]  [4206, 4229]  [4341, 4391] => -0.068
